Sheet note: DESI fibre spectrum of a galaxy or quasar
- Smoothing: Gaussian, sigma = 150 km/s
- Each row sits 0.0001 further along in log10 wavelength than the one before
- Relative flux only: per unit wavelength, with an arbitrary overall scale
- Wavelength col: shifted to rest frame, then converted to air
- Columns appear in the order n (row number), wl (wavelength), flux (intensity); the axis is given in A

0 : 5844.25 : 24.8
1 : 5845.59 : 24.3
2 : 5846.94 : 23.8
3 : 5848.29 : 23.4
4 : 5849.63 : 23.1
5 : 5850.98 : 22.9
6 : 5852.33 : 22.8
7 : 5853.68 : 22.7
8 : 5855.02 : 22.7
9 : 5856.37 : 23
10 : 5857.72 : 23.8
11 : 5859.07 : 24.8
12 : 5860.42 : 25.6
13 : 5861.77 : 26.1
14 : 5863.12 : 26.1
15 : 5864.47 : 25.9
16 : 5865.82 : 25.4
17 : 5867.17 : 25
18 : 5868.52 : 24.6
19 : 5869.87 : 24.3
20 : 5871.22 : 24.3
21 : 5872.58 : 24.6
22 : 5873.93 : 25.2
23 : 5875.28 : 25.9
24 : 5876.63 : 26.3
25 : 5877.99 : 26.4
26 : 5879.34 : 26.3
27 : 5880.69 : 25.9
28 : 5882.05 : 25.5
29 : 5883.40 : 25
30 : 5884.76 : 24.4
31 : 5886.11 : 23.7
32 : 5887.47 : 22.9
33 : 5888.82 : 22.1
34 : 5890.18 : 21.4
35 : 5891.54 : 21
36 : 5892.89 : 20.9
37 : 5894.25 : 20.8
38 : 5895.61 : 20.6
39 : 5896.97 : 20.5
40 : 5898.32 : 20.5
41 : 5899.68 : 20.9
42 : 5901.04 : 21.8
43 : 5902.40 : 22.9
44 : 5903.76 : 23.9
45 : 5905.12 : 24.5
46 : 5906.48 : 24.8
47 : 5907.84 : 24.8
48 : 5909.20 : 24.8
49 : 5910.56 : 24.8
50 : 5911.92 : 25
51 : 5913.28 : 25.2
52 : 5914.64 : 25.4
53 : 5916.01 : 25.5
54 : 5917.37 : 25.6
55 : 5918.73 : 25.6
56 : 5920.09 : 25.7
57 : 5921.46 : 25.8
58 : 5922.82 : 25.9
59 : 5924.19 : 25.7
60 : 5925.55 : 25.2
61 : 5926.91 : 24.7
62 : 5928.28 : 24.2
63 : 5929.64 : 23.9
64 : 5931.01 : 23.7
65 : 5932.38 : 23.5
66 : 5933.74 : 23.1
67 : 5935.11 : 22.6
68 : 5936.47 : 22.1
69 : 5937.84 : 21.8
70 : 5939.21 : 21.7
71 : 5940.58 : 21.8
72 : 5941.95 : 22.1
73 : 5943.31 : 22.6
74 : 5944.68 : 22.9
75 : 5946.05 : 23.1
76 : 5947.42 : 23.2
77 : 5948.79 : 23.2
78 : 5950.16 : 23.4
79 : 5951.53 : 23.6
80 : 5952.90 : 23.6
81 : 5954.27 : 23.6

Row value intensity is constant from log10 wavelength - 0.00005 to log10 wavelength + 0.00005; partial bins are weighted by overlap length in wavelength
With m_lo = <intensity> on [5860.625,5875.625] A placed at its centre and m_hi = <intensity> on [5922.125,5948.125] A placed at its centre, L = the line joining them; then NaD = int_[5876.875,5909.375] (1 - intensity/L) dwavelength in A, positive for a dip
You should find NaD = 1.8 A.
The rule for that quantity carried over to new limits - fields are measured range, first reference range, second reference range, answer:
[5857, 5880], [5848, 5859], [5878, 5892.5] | -1.8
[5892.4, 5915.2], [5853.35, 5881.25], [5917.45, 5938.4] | 1.4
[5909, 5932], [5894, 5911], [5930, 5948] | -2.4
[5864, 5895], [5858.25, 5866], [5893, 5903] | -1.0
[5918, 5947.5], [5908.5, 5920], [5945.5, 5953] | 0.7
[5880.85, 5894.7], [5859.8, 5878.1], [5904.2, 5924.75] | 1.3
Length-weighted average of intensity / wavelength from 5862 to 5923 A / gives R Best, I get 24.2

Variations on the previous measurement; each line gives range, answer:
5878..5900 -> 22.8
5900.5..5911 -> 24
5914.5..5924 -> 25.6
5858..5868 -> 25.5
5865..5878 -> 25.1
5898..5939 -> 24.1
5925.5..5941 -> 23.1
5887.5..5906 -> 21.8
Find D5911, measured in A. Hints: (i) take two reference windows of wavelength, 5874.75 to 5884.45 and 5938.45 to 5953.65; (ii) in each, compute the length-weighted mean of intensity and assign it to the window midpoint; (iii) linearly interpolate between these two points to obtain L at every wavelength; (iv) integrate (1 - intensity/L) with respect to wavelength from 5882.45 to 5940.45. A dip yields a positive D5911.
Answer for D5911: 2.0 A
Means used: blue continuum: 25.8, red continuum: 22.8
